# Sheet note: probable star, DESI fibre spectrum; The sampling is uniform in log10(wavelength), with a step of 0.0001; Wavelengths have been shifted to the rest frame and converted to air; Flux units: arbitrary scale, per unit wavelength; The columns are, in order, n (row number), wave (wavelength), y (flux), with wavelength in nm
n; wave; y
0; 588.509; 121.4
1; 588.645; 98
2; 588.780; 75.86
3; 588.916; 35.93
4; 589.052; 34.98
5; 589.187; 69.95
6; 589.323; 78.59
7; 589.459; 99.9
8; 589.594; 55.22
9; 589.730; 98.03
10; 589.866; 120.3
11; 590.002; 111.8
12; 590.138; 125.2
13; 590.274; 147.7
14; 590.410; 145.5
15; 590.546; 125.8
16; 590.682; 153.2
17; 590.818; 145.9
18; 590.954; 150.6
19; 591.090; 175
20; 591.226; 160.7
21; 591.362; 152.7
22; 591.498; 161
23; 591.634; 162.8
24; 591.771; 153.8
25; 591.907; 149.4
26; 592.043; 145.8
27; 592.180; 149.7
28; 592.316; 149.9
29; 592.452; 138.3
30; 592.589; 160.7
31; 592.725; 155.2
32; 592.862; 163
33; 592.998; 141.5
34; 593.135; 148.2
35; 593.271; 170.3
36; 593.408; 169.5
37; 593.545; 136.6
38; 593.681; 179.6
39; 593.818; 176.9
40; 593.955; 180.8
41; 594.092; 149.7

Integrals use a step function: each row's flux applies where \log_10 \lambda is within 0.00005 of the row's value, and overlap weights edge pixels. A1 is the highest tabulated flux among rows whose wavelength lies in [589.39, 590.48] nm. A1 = 147.7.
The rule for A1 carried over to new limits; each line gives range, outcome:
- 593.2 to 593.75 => 179.6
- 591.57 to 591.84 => 162.8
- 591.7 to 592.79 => 160.7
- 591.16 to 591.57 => 161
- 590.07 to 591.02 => 153.2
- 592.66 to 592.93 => 163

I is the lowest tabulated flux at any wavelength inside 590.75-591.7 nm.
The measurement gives 145.9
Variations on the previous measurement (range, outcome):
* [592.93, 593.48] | 141.5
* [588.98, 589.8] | 34.98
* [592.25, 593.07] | 138.3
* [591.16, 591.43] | 152.7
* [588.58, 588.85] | 75.86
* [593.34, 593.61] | 136.6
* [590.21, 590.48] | 145.5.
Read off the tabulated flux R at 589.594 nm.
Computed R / 55.22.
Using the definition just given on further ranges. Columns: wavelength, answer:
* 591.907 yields 149.4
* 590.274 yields 147.7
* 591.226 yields 160.7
